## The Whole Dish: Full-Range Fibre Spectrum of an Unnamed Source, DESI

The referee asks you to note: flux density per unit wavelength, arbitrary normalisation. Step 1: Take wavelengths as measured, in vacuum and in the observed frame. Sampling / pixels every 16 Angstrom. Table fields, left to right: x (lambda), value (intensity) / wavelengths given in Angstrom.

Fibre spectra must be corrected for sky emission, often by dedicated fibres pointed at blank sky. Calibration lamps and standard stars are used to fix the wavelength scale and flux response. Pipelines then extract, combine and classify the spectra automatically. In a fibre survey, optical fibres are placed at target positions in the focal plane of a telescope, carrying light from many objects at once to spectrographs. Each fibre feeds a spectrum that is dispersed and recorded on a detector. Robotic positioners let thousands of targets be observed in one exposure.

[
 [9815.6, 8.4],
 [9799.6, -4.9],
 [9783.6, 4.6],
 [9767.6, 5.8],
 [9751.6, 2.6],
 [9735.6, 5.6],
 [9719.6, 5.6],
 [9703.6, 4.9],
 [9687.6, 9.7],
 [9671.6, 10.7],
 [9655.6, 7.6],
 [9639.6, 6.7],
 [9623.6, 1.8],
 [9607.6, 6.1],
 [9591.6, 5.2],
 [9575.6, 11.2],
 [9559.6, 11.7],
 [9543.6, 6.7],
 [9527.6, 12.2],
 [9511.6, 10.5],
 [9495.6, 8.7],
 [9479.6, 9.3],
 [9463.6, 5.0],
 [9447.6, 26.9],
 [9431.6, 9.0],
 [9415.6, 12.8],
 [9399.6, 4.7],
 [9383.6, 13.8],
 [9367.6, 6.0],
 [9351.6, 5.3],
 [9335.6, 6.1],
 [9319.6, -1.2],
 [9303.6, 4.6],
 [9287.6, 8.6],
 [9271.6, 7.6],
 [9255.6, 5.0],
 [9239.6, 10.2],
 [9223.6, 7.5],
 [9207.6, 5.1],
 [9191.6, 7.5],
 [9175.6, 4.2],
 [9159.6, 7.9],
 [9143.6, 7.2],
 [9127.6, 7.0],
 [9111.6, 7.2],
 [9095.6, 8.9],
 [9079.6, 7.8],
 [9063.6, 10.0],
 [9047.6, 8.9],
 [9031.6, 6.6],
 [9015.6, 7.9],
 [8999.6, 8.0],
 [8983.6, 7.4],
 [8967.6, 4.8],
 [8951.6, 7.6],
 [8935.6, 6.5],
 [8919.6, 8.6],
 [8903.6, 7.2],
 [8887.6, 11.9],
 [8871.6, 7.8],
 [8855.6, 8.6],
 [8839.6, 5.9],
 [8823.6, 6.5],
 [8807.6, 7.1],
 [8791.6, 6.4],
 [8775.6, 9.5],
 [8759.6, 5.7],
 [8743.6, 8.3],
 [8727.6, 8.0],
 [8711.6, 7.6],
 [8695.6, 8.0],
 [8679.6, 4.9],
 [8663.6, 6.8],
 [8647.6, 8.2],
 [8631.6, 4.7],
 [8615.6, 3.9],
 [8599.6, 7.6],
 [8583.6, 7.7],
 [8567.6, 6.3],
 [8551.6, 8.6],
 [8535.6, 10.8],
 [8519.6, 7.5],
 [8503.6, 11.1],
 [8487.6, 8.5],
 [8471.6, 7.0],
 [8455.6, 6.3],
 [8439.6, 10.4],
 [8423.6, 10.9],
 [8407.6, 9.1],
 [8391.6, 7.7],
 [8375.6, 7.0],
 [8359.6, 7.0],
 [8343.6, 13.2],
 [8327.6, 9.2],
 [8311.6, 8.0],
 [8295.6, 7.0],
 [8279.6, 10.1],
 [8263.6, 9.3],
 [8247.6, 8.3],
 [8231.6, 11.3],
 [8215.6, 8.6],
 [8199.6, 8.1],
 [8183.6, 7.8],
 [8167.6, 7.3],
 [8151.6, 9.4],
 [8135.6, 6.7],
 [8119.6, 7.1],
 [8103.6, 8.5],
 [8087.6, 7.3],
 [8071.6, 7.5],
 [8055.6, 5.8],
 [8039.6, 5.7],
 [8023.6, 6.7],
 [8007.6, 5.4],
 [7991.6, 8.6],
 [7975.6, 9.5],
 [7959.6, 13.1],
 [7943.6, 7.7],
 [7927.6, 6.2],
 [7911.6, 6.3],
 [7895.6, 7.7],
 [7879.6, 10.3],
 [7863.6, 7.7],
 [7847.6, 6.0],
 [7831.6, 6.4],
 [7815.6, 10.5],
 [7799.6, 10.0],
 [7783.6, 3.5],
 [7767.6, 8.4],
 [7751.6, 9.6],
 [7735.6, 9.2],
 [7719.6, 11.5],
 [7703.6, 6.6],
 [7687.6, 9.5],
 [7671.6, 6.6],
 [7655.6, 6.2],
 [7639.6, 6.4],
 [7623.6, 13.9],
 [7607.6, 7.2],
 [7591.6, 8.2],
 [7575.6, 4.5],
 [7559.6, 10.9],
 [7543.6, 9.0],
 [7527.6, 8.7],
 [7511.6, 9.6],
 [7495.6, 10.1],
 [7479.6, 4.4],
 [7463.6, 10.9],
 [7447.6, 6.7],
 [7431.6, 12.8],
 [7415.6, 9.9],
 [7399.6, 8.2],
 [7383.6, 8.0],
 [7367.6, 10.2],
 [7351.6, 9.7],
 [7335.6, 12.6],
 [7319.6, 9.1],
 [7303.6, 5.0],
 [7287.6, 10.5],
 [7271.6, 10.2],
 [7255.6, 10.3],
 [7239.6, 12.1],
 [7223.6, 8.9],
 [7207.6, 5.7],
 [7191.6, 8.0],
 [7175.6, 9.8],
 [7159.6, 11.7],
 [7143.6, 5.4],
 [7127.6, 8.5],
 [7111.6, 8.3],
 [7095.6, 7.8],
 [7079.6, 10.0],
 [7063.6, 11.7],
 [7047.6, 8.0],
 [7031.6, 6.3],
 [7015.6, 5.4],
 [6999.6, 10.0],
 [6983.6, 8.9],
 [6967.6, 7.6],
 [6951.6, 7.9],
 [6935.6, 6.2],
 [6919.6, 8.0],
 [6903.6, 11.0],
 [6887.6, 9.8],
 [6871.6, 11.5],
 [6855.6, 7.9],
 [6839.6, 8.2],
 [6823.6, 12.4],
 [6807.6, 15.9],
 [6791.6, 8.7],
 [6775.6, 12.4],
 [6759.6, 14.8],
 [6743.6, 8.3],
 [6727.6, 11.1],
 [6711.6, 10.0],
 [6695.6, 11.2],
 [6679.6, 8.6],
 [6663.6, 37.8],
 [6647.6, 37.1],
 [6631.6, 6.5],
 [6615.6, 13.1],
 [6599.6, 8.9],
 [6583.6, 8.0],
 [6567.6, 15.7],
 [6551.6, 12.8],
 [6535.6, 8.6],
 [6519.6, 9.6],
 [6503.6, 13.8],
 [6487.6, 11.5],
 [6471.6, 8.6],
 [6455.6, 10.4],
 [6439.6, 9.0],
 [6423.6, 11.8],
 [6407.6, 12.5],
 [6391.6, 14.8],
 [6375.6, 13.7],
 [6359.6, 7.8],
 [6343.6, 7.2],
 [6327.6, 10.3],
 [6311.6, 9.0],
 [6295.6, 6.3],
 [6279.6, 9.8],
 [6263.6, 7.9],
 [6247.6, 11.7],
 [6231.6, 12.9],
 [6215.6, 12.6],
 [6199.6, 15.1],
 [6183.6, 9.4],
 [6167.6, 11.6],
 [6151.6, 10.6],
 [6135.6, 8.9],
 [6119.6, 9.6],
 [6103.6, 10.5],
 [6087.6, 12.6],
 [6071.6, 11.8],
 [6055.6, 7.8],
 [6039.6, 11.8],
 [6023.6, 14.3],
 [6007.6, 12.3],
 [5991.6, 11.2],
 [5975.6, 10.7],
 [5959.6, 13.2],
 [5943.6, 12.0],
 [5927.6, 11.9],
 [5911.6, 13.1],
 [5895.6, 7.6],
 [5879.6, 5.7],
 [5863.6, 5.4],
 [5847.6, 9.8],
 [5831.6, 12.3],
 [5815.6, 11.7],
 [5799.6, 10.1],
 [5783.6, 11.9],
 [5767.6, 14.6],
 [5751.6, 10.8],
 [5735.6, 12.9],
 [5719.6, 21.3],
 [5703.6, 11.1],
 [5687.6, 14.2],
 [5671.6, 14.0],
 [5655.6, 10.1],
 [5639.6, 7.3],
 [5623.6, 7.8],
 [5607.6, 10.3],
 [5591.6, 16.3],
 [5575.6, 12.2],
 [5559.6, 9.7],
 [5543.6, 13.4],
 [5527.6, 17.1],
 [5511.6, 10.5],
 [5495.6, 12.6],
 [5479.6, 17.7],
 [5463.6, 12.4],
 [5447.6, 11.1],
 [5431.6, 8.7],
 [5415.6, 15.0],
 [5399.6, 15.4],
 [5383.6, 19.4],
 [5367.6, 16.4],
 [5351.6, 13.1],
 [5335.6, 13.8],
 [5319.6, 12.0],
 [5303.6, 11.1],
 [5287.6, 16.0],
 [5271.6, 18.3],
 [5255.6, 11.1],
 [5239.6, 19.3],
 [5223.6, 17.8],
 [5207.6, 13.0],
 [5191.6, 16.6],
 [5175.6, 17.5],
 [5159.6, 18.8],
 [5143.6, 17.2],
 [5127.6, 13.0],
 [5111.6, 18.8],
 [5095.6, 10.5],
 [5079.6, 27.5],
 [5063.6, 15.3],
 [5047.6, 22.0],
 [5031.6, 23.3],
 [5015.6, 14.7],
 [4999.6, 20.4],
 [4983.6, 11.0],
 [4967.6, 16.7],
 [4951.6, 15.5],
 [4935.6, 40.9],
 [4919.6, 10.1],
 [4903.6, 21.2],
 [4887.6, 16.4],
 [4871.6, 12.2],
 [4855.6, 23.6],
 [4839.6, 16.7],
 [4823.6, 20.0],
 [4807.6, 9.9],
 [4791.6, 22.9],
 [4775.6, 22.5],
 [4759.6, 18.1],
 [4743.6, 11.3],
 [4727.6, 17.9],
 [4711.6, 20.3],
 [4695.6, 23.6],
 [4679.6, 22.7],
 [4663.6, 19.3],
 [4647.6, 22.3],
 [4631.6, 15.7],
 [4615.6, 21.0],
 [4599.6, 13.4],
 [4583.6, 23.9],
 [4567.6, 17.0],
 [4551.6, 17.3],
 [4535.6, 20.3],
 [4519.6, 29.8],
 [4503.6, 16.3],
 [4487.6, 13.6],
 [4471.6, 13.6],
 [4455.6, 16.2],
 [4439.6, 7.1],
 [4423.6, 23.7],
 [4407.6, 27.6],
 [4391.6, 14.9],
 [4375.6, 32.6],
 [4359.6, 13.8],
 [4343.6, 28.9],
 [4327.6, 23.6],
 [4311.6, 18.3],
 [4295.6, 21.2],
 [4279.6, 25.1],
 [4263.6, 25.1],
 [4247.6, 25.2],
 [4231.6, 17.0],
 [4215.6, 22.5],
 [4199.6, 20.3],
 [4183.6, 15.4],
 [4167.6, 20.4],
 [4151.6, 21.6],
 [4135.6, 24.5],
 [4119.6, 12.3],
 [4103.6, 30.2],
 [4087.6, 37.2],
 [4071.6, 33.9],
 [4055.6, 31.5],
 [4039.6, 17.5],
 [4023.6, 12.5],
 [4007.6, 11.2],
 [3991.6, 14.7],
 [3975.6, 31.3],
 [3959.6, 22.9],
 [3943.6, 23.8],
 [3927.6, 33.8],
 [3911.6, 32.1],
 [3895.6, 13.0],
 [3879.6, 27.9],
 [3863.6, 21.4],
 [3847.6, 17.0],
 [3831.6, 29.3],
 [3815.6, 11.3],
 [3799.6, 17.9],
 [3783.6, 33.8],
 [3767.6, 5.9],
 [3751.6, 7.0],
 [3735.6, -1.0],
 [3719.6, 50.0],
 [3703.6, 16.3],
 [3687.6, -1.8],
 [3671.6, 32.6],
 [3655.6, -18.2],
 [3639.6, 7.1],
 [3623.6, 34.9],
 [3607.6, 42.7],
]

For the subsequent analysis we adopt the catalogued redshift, 0.01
